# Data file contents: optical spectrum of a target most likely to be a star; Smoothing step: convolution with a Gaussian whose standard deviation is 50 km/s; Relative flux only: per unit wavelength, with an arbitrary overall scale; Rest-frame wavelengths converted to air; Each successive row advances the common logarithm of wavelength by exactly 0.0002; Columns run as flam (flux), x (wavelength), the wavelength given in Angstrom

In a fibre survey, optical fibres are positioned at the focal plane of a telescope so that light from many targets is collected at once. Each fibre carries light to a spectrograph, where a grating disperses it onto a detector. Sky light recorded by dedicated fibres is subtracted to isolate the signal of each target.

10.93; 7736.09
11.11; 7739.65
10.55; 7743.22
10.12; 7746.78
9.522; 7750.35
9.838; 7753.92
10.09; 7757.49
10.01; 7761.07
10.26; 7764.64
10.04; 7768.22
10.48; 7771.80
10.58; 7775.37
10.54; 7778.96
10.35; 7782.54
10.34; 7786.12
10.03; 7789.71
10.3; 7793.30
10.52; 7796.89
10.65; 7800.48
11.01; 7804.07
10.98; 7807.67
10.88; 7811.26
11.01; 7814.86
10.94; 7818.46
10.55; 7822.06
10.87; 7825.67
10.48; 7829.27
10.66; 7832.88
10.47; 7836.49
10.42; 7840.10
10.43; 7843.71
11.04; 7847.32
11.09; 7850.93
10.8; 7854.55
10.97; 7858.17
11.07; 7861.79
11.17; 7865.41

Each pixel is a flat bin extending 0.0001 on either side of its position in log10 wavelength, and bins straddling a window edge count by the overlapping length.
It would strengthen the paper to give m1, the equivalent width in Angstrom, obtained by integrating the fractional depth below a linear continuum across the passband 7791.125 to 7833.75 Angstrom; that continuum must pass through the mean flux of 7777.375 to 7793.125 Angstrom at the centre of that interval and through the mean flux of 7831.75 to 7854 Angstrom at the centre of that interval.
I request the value -0.98 Angstrom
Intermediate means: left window 10.3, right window 10.7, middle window 10.7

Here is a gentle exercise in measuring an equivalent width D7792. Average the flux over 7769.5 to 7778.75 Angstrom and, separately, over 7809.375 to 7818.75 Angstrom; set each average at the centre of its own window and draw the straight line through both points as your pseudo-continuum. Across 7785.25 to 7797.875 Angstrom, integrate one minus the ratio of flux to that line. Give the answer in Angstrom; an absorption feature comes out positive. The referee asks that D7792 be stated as 0.49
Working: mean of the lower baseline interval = 10.5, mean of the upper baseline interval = 10.9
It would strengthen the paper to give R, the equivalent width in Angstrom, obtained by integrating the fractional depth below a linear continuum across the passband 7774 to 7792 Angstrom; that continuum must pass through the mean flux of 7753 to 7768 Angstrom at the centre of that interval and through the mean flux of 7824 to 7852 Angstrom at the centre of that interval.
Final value -0.22 Angstrom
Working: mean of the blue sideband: 10.1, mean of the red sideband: 10.7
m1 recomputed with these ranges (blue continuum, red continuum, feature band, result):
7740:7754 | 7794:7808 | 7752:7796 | 0.82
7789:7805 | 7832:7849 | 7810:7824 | -0.39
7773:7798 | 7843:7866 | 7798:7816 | -0.56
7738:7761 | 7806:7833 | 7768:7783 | -0.04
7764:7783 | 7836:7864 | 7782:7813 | -0.16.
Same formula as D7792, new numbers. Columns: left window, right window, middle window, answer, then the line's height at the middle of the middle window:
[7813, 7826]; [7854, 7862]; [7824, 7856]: 0.58 Angstrom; 10.9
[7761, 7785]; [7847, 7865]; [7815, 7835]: 0.07 Angstrom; 10.8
